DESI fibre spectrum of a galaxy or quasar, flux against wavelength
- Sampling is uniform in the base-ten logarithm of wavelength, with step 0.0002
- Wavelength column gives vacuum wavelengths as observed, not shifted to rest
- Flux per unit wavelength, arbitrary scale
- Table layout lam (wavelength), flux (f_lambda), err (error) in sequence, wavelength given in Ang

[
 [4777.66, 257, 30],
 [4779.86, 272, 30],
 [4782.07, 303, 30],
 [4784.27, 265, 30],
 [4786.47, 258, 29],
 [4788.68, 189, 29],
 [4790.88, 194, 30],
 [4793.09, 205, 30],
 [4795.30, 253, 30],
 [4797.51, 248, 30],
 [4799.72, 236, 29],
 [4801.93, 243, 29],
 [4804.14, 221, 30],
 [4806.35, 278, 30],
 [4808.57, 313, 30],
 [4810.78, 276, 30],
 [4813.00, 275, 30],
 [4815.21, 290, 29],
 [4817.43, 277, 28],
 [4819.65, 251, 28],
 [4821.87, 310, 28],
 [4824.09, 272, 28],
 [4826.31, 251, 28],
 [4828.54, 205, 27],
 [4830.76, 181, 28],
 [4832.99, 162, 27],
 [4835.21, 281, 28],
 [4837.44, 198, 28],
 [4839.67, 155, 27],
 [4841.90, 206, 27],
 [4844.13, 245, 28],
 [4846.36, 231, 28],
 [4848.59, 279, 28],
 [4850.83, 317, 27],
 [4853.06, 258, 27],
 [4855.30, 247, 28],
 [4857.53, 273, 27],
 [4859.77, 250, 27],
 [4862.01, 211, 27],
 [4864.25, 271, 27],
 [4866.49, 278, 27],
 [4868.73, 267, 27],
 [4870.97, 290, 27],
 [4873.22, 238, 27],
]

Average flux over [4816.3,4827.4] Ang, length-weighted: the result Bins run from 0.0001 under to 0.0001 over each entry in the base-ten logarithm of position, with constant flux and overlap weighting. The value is 272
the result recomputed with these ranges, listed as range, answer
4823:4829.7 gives 242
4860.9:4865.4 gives 241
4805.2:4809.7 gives 295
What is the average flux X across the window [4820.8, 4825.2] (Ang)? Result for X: 291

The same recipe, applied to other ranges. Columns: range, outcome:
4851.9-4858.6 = 260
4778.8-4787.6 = 274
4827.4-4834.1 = 183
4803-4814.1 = 273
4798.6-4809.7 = 258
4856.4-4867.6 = 257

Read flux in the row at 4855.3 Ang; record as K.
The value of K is 247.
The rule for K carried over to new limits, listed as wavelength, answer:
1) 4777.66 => 257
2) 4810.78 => 276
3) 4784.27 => 265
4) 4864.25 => 271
